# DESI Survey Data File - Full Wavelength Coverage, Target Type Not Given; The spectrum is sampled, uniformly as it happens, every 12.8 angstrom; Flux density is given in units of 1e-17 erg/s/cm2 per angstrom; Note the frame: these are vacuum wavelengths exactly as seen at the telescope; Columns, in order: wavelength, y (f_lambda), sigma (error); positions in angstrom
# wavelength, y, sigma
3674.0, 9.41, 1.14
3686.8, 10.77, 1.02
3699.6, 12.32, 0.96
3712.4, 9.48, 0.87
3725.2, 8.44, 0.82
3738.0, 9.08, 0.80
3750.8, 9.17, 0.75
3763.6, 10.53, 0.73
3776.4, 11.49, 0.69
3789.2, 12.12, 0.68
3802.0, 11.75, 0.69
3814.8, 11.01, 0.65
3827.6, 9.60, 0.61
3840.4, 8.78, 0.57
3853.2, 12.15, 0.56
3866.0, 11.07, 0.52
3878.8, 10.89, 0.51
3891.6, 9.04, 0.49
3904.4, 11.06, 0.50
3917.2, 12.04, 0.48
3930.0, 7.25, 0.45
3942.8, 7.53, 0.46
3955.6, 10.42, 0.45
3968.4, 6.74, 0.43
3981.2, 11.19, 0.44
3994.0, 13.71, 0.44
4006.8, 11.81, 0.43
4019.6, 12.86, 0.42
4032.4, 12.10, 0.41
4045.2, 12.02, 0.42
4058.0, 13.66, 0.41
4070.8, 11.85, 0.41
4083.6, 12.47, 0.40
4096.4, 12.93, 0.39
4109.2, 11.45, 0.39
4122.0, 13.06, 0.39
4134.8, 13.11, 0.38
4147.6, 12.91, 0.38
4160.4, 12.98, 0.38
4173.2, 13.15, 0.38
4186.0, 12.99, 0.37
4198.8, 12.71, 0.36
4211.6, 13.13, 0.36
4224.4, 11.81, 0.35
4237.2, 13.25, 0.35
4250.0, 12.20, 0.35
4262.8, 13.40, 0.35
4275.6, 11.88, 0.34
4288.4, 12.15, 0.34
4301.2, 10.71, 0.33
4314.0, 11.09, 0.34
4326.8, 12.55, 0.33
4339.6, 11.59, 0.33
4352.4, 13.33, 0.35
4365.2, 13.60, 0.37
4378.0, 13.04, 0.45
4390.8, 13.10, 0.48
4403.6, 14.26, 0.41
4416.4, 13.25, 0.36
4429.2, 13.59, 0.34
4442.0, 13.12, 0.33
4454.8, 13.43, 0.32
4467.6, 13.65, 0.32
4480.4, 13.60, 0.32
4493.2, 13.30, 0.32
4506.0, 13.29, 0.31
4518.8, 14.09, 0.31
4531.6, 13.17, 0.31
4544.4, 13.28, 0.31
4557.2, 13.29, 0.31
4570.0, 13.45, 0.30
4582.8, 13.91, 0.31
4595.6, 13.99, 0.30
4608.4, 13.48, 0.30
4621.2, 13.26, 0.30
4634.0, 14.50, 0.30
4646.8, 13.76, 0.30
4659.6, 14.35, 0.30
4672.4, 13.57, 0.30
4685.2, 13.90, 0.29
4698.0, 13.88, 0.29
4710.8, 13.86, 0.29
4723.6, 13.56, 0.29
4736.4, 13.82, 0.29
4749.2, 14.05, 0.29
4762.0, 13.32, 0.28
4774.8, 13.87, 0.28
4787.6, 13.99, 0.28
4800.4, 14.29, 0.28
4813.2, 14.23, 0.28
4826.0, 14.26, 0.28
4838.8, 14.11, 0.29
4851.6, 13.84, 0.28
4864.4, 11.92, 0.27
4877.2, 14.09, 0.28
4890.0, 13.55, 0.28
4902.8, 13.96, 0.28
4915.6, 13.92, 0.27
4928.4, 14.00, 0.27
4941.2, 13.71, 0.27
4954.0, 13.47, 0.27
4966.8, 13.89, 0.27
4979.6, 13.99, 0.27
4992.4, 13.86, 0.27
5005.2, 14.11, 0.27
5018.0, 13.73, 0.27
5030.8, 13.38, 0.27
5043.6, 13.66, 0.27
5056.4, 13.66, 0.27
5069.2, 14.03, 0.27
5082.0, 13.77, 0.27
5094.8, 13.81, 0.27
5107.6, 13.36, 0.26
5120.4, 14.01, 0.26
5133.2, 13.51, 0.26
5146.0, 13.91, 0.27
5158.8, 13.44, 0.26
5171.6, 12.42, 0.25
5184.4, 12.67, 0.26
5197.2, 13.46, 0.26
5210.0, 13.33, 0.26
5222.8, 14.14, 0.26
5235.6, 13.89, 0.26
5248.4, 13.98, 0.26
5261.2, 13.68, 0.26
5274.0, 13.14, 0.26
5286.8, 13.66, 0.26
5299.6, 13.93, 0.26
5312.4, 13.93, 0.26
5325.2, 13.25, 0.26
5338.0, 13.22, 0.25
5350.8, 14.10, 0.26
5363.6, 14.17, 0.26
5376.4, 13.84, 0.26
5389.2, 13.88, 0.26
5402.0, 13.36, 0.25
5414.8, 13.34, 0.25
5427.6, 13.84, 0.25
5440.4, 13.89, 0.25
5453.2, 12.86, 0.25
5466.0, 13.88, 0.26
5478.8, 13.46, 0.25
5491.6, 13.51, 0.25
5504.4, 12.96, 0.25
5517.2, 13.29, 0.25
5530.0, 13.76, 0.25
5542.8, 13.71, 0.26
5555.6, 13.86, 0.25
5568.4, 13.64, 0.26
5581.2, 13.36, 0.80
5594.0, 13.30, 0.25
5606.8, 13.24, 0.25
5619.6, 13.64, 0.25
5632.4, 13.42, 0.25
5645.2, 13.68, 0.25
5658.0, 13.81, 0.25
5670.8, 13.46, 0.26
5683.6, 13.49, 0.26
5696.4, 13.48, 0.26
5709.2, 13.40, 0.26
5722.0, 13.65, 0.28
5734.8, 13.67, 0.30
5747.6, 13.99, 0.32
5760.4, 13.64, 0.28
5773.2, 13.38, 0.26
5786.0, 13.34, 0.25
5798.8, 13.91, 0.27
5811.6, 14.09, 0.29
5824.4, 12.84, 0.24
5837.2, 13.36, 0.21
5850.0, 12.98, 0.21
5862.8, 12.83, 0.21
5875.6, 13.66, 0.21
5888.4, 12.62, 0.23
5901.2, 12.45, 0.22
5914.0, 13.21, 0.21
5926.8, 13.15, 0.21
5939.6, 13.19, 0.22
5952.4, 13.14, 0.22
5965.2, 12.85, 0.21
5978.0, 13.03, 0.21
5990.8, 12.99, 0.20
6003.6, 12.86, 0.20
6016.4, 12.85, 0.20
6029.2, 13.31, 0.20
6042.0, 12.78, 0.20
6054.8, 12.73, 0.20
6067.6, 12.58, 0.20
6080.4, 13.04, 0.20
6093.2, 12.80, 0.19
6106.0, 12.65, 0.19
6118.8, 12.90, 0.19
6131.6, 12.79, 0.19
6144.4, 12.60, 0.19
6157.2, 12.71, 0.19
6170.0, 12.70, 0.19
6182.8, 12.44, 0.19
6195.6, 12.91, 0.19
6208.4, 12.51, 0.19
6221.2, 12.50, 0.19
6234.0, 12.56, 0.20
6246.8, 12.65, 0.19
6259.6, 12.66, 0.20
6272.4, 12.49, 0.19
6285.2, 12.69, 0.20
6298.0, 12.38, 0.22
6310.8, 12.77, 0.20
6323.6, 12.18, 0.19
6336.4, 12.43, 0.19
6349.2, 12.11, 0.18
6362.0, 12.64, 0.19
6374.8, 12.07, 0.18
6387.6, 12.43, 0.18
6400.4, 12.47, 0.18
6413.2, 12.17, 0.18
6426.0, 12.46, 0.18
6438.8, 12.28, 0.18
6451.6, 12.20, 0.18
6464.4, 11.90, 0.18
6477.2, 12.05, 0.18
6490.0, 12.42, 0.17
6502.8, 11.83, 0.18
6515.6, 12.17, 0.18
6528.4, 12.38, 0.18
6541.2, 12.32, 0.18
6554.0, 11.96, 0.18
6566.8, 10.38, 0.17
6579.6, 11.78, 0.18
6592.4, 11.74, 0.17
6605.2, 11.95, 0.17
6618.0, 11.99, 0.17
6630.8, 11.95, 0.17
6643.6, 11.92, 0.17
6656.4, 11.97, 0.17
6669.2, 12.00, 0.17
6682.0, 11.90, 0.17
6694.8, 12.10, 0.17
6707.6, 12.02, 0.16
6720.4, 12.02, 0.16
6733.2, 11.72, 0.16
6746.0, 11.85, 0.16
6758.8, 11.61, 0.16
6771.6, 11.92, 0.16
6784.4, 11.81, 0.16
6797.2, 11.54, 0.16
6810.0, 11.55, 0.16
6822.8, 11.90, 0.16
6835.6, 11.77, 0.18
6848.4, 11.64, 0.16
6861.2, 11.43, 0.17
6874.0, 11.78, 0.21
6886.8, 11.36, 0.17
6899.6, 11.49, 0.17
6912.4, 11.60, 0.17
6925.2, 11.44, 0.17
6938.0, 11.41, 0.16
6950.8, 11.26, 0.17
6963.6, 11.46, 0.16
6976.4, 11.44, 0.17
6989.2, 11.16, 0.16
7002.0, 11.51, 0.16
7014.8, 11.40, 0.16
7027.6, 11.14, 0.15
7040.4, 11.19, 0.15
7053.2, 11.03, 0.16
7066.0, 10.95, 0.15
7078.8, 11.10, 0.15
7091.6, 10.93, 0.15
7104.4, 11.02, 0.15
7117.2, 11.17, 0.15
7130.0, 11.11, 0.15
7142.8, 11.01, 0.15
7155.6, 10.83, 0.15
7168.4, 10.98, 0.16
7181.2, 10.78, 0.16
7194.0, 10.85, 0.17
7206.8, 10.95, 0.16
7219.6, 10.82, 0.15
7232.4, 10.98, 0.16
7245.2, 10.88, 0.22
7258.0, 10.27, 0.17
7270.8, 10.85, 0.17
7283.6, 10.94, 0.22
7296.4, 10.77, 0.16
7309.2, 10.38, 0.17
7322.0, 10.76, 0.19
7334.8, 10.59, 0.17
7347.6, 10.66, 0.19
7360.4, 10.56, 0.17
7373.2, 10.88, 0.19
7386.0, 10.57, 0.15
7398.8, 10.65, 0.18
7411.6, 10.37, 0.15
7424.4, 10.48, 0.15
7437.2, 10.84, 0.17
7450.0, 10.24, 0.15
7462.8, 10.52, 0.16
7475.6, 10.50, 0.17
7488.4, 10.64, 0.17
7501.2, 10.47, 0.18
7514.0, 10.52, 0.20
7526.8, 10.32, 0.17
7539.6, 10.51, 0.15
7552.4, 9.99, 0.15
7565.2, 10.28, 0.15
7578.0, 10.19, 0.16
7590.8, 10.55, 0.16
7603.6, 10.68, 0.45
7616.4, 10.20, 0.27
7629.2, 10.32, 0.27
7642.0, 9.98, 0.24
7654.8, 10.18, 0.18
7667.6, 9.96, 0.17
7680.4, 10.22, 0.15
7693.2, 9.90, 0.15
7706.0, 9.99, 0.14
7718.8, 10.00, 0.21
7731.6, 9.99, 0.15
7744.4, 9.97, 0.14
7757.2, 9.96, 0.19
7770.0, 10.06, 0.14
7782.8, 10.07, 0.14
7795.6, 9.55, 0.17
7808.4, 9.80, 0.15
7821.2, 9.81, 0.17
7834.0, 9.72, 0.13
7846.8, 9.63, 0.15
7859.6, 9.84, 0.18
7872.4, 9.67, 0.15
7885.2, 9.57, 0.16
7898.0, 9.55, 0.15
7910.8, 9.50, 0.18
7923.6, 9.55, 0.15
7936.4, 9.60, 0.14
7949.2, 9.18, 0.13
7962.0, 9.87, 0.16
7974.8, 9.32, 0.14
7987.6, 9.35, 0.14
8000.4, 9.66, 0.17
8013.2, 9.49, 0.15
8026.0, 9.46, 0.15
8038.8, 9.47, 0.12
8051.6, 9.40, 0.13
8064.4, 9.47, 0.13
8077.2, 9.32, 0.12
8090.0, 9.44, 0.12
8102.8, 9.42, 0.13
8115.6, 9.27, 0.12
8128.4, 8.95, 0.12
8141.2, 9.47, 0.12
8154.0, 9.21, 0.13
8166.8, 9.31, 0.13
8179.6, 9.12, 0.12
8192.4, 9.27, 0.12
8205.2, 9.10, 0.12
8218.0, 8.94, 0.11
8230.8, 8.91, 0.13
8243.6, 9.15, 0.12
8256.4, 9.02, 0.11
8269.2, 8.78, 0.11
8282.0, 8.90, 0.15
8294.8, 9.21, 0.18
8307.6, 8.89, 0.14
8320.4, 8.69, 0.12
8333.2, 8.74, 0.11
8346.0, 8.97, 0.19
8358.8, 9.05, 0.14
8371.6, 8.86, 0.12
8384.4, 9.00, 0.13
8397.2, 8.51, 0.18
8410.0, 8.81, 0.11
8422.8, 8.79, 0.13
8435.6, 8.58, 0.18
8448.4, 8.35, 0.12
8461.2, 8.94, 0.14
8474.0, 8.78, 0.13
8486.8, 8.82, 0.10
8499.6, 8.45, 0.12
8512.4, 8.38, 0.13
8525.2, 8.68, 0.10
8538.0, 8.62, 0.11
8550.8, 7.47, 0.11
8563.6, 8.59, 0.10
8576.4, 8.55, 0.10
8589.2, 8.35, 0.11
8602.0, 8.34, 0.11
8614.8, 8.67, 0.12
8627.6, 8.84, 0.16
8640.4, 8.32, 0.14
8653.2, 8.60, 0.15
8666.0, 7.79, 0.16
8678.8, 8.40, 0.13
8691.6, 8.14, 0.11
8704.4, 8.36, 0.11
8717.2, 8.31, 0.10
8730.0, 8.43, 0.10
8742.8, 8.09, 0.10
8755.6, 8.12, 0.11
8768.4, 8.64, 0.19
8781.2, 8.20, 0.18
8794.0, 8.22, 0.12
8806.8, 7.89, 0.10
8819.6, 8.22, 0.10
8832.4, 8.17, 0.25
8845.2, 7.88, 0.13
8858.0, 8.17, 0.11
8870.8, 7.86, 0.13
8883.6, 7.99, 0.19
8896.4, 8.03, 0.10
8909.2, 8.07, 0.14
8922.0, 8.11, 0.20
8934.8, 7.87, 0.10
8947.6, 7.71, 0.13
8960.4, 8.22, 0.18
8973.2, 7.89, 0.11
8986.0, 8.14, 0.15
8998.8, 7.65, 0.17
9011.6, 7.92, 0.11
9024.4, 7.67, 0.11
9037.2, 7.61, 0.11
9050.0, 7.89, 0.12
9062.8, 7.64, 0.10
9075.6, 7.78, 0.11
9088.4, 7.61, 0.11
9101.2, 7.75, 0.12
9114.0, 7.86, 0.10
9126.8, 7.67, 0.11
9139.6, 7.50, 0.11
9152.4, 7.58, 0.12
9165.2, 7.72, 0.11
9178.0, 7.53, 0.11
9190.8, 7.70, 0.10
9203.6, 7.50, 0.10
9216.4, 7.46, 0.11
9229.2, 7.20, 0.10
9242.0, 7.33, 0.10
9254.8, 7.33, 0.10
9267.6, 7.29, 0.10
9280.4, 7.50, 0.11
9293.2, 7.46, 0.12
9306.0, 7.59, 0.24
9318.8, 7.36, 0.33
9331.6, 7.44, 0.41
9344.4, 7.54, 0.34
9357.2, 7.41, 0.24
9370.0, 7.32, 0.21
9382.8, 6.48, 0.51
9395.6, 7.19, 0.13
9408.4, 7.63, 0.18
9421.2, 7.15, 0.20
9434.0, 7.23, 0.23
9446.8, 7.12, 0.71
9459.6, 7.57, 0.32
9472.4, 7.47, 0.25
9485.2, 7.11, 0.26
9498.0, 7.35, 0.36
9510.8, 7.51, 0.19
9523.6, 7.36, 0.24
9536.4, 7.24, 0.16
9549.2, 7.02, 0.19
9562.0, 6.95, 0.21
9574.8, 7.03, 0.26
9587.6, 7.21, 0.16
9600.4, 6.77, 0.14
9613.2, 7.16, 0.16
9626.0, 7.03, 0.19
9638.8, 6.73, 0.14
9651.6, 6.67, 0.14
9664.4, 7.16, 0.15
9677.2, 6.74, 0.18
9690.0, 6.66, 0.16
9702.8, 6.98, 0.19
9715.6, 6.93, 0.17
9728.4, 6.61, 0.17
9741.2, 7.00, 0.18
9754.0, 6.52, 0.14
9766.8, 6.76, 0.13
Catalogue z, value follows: 0.00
